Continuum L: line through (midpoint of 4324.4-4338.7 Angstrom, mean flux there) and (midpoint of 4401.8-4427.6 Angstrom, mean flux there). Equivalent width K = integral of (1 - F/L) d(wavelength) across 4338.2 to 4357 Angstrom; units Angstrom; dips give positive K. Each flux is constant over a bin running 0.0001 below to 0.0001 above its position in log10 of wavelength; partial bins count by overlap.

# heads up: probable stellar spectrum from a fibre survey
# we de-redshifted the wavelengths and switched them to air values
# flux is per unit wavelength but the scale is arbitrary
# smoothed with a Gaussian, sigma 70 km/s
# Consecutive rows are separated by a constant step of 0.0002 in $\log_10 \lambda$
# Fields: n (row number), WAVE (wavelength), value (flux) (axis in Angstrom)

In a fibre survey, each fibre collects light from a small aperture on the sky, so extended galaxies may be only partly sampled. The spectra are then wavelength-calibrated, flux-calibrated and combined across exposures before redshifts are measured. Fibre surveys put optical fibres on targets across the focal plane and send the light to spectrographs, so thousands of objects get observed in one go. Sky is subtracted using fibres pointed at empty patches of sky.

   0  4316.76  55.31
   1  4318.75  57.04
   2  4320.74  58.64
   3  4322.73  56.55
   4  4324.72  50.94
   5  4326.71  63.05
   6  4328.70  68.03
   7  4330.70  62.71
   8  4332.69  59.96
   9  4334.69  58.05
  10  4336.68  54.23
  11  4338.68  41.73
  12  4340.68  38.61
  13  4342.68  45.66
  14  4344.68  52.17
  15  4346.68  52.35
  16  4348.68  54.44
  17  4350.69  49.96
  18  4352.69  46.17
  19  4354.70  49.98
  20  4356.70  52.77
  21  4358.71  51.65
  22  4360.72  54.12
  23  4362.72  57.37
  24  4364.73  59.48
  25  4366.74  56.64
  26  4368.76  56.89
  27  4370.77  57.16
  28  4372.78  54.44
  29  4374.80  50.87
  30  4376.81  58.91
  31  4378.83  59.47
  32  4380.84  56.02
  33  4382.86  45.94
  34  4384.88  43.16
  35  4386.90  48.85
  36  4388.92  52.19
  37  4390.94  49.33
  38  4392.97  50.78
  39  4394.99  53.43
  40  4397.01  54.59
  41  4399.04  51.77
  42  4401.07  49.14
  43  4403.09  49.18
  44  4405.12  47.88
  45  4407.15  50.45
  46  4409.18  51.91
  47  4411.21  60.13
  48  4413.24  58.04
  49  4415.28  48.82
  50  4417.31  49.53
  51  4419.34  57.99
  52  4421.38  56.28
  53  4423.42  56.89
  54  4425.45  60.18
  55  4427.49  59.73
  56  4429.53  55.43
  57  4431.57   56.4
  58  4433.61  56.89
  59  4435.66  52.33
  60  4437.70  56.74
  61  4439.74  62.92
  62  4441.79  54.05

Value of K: 3.06 Angstrom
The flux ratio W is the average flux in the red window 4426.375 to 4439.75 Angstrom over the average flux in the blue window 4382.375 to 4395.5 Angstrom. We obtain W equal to 1.16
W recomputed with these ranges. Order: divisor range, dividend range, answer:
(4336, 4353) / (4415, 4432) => 1.16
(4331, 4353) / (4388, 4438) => 1.06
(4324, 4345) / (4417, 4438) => 1.04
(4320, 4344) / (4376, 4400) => 0.95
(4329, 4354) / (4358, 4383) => 1.08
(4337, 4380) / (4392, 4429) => 1.02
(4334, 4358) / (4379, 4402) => 1.02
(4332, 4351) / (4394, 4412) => 1.03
